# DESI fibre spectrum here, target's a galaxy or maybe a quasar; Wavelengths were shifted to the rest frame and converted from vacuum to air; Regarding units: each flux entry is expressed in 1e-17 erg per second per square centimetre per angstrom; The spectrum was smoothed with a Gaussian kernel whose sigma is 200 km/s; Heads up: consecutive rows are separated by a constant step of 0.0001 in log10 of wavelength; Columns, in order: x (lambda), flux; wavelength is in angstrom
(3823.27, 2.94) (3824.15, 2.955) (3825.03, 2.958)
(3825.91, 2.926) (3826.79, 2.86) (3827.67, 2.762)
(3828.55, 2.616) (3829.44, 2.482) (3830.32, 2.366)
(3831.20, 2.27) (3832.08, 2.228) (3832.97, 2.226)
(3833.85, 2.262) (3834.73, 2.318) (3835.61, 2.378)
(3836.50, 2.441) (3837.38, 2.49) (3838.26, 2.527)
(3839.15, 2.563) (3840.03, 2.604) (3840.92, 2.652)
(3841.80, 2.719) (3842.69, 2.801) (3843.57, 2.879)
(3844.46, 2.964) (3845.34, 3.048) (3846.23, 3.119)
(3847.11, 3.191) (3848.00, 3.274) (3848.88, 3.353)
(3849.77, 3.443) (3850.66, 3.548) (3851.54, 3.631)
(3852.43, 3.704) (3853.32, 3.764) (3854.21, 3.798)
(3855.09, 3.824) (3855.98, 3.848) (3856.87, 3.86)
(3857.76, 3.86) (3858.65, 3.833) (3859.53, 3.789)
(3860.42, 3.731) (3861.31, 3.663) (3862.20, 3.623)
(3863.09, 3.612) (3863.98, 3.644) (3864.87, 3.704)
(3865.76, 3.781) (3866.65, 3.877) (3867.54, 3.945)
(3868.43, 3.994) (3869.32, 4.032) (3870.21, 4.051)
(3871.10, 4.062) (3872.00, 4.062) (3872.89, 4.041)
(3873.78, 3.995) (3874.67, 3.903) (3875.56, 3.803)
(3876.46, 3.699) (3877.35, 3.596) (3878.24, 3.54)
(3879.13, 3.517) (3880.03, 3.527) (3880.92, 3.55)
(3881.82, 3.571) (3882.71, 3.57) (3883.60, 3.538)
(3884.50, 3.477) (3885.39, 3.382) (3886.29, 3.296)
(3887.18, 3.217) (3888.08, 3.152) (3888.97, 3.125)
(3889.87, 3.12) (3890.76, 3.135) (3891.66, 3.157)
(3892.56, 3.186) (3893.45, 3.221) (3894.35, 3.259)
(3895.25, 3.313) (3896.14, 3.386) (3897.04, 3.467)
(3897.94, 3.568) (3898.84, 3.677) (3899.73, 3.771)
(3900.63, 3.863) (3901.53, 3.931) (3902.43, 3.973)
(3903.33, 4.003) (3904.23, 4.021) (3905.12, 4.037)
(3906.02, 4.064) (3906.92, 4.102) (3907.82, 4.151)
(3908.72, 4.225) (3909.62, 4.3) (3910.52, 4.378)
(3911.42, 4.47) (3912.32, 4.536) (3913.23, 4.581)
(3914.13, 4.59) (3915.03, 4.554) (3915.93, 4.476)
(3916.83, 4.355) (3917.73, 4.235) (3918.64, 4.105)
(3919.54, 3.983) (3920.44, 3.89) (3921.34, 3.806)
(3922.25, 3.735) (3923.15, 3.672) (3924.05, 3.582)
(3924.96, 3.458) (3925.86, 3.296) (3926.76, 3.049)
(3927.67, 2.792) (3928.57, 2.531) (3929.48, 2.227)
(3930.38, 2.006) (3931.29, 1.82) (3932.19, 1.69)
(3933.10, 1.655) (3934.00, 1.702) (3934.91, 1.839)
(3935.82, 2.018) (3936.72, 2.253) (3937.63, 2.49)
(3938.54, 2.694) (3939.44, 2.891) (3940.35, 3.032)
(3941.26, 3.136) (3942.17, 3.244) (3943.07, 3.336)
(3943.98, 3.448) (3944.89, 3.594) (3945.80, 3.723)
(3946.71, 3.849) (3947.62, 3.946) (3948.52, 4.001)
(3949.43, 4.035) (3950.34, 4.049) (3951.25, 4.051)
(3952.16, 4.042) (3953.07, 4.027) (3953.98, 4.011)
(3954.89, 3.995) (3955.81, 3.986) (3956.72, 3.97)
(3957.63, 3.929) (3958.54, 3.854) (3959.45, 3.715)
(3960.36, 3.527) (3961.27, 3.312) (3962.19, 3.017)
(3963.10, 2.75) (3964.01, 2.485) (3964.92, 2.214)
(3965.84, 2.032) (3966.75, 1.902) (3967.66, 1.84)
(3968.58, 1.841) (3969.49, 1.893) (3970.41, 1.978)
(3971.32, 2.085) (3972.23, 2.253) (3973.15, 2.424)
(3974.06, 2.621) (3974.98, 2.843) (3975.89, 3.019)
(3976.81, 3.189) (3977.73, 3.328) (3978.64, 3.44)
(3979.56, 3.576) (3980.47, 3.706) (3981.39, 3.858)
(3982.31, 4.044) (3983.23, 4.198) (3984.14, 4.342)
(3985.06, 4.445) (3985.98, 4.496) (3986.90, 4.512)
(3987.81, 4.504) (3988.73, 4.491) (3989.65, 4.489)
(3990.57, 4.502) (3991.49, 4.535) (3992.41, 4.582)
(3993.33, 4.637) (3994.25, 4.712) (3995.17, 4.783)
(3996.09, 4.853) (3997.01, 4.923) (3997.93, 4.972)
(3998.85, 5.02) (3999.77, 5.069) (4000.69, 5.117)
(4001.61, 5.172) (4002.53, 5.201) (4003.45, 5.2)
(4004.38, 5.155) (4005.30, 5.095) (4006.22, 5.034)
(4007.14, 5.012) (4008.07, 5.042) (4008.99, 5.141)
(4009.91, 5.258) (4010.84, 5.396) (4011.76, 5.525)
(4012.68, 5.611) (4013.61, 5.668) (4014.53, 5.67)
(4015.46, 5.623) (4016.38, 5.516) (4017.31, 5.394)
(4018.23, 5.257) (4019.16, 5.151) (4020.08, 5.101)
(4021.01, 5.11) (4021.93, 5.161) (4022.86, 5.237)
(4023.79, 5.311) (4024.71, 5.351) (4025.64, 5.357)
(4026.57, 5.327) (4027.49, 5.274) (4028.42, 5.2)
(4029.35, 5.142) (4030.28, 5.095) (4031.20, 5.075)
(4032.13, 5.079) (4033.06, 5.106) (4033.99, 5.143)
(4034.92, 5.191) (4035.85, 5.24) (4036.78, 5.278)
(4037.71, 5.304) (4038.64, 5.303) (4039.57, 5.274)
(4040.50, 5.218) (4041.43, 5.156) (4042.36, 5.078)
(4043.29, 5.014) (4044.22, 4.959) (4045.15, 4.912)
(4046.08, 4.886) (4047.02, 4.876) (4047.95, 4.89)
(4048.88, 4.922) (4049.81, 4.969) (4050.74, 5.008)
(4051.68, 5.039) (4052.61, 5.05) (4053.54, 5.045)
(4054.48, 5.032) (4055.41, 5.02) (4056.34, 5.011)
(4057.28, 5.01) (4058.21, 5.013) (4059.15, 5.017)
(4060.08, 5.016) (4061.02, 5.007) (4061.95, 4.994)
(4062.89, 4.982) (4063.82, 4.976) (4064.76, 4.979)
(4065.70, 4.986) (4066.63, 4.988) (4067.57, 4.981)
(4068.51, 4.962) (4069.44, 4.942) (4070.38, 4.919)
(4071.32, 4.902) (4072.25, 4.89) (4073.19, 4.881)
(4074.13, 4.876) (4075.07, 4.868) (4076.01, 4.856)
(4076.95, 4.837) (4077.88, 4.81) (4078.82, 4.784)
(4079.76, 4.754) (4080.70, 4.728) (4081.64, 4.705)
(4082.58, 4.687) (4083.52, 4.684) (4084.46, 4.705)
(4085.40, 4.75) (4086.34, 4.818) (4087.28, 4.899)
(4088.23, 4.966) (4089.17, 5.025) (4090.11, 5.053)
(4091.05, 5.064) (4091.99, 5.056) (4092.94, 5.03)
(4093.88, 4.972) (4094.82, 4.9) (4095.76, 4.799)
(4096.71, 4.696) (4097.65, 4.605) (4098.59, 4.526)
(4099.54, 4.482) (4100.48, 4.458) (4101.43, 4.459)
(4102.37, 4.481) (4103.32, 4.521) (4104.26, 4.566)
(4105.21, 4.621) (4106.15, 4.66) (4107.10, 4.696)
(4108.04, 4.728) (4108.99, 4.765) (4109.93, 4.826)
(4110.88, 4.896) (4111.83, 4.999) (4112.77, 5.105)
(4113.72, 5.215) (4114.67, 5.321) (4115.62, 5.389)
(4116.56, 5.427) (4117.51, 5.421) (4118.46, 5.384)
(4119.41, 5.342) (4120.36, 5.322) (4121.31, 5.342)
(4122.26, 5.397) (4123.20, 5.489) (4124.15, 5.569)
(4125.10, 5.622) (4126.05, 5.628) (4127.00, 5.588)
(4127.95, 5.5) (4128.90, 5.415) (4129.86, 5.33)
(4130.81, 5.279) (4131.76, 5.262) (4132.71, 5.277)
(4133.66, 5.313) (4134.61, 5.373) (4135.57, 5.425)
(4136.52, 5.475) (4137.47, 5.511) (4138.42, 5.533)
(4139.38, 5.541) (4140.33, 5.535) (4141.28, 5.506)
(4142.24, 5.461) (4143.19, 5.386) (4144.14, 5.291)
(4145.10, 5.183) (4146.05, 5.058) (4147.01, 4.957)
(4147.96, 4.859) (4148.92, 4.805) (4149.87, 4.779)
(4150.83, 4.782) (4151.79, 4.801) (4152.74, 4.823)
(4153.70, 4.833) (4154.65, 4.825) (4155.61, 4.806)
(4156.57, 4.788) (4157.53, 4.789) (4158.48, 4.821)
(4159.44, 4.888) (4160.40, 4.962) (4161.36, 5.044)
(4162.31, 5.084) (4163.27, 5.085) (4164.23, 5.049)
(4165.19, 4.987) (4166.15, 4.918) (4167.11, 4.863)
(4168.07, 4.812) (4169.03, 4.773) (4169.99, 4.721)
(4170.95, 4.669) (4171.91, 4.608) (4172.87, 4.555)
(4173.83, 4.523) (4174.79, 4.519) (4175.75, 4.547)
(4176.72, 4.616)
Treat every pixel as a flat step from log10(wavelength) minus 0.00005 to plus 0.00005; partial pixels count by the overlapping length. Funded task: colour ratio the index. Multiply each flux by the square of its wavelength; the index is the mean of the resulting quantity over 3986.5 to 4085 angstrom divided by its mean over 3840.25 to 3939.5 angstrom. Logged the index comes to 1.5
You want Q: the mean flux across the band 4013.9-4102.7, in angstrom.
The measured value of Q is 5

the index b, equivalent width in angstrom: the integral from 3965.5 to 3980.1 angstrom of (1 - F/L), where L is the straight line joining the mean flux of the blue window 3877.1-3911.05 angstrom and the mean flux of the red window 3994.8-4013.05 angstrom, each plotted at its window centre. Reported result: 6.77 angstrom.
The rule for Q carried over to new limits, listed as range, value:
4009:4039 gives 5.29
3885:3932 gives 3.63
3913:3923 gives 4.19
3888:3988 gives 3.4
